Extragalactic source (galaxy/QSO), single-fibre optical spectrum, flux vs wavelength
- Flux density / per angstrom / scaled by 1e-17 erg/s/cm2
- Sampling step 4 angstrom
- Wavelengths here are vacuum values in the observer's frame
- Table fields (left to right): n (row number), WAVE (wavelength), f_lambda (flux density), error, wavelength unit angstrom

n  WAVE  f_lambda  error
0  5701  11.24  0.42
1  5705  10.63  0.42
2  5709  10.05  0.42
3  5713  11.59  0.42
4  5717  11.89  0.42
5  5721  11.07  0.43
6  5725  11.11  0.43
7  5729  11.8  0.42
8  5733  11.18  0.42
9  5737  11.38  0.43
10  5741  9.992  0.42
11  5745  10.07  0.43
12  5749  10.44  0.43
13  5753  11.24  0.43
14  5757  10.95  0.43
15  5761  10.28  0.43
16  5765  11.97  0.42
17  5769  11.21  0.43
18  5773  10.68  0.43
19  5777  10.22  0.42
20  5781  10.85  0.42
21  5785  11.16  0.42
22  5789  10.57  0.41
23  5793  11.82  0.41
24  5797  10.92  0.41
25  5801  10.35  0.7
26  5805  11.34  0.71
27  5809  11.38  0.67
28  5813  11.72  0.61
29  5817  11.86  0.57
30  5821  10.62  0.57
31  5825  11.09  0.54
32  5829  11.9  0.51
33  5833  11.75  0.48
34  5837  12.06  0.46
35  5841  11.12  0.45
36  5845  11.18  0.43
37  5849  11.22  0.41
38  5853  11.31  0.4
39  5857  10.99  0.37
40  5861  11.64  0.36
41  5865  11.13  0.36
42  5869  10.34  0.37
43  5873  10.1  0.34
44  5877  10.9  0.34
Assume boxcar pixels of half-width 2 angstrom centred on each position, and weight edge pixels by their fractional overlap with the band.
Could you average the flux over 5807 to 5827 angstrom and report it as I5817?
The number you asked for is 11.3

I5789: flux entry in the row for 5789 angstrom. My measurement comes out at 10.57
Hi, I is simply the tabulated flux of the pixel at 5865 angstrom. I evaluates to 11.13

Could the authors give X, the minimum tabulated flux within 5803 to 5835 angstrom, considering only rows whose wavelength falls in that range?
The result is 10.62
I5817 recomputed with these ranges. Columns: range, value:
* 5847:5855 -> 11.3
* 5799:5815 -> 11.2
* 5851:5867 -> 11.3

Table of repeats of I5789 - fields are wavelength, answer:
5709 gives 10.05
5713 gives 11.59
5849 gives 11.22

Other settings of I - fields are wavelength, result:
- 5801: 10.35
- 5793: 11.82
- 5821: 10.62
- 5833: 11.75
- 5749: 10.44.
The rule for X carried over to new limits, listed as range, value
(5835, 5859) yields 10.99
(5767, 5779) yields 10.22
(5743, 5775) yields 10.07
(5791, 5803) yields 10.35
